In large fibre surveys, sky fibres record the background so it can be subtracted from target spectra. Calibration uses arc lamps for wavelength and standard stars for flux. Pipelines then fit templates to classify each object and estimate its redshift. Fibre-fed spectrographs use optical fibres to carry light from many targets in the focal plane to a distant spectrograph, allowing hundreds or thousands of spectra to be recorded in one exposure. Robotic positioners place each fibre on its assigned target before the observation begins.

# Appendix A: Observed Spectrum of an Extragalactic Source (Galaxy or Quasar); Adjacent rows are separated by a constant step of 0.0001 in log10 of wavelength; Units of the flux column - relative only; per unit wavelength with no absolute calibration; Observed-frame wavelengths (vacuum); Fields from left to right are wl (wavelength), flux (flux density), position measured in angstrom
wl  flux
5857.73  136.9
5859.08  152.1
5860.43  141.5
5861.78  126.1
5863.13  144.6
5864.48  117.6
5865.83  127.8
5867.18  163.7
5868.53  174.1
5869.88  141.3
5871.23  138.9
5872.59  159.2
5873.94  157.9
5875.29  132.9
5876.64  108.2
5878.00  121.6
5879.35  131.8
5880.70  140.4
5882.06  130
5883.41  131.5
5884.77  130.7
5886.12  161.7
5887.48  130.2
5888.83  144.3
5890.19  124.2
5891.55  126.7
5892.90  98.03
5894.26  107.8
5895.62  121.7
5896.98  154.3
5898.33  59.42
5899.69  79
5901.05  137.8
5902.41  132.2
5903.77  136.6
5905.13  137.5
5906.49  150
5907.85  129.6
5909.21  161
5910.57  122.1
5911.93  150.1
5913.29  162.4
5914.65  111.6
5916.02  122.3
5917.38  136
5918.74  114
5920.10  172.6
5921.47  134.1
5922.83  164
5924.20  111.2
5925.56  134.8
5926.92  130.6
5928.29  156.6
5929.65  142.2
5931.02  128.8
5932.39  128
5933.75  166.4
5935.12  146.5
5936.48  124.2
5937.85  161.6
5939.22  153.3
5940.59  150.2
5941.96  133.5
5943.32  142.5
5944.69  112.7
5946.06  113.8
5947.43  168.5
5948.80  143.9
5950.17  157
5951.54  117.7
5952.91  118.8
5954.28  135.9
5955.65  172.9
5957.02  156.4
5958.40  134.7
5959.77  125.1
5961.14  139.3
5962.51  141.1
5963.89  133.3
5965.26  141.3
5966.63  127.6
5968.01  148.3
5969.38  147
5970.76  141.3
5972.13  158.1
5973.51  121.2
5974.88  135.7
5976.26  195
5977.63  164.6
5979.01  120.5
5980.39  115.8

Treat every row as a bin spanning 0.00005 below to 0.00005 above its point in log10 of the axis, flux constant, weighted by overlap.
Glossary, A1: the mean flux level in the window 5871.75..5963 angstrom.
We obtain 135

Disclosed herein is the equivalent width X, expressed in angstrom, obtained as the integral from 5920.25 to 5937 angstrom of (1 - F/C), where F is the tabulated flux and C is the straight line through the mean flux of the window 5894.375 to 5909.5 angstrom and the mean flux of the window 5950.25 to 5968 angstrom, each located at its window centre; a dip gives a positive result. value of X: -1.1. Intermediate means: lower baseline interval 126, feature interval 140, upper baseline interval 138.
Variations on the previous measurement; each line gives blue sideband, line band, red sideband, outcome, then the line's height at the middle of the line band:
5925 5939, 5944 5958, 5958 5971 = 0.00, 140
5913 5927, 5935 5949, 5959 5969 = -0.47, 136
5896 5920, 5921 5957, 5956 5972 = -1.22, 136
